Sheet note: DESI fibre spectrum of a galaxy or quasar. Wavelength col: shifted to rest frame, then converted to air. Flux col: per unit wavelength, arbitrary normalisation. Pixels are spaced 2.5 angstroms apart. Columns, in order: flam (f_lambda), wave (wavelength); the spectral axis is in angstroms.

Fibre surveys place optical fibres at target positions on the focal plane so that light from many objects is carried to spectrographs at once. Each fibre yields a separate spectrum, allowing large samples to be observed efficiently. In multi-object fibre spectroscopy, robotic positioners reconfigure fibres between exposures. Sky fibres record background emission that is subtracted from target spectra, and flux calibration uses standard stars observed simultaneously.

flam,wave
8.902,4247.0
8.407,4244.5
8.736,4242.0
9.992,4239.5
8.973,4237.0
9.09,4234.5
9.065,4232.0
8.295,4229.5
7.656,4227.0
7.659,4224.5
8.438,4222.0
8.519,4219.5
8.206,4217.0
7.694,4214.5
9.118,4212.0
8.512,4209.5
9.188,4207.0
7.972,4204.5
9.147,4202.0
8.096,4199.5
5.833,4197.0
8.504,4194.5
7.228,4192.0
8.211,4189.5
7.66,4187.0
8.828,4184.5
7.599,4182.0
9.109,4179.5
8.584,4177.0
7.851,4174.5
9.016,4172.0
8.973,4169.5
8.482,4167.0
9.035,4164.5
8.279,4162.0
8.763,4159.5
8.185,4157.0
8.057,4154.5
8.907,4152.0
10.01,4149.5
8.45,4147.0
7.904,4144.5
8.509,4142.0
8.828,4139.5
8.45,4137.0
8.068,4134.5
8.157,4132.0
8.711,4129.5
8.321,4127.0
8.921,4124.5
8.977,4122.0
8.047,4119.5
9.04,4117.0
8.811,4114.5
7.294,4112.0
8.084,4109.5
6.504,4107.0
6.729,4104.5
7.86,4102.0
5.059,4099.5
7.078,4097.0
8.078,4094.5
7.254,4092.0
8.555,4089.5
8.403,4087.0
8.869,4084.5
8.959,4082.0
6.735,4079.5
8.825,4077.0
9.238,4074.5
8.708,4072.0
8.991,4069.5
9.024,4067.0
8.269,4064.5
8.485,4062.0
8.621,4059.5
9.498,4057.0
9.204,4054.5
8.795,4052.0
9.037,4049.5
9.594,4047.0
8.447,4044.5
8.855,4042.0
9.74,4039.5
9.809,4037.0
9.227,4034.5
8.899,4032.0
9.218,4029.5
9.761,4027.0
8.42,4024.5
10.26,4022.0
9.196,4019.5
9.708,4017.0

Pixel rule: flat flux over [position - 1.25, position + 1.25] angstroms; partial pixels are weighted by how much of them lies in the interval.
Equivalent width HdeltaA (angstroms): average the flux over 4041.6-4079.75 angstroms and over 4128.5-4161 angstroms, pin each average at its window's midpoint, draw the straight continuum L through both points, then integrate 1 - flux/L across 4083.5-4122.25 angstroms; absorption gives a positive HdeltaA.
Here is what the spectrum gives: 4.1 angstroms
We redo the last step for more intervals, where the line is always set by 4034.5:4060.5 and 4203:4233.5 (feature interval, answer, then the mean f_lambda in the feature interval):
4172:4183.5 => 0.25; 8.38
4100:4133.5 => 3.03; 8.04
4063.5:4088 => 1.16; 8.61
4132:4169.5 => 0.52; 8.57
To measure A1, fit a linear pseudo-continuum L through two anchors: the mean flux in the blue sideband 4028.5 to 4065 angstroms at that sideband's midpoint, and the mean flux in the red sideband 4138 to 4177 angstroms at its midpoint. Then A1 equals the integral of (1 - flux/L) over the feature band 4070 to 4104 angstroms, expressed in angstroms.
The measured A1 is 3.6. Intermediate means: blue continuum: 9.06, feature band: 7.97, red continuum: 8.61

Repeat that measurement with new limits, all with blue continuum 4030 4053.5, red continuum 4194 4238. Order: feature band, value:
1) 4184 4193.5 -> 0.59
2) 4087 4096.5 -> 1.03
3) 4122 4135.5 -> 0.39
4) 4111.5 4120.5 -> 0.42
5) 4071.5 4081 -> 0.66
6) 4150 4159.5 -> 0.06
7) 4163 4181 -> -0.35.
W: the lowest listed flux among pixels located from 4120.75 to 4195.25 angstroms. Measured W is 7.228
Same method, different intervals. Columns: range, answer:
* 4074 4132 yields 5.059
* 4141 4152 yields 7.904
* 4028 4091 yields 6.735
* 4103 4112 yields 6.504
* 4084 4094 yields 7.254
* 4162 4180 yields 7.851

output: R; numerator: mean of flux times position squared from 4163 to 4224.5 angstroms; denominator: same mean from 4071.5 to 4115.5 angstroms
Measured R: 1.12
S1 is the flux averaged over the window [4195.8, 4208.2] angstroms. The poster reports 8.05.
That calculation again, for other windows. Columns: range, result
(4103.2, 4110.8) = 7.11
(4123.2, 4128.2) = 8.63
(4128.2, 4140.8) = 8.44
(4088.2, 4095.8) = 7.96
